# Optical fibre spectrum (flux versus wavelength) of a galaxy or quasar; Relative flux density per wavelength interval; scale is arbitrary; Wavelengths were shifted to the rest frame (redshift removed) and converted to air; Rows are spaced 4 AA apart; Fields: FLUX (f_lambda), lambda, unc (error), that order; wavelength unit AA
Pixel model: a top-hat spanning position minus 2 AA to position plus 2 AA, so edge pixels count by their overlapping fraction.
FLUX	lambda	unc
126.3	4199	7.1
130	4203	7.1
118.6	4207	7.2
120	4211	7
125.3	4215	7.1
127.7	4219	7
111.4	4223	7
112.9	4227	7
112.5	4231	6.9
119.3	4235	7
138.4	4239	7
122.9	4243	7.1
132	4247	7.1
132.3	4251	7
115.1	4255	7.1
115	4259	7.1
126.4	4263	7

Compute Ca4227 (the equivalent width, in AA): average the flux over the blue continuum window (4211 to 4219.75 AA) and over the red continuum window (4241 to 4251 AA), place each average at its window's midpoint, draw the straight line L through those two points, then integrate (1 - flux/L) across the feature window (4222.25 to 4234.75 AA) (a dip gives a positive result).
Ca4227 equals 1.3 AA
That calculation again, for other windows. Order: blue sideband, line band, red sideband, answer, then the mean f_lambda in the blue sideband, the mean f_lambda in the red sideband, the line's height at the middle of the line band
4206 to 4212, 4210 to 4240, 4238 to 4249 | 1.0 AA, 119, 130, 124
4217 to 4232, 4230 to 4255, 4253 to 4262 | -2.1 AA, 116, 116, 116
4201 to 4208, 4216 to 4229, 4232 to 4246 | 0.8 AA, 125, 126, 126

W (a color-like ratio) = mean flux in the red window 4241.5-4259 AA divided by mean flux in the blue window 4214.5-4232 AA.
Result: 1.1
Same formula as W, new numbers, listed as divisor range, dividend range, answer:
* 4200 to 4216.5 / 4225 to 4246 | 0.98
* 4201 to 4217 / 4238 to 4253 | 1.06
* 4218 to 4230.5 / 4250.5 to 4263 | 1.04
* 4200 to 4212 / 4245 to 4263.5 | 1.00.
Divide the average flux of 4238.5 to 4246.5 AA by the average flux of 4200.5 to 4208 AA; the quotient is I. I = 1.0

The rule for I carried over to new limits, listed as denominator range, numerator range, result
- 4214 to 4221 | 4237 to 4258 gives 1.01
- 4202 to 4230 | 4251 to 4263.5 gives 1.00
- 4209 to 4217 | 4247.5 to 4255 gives 1.04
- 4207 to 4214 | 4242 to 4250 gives 1.07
